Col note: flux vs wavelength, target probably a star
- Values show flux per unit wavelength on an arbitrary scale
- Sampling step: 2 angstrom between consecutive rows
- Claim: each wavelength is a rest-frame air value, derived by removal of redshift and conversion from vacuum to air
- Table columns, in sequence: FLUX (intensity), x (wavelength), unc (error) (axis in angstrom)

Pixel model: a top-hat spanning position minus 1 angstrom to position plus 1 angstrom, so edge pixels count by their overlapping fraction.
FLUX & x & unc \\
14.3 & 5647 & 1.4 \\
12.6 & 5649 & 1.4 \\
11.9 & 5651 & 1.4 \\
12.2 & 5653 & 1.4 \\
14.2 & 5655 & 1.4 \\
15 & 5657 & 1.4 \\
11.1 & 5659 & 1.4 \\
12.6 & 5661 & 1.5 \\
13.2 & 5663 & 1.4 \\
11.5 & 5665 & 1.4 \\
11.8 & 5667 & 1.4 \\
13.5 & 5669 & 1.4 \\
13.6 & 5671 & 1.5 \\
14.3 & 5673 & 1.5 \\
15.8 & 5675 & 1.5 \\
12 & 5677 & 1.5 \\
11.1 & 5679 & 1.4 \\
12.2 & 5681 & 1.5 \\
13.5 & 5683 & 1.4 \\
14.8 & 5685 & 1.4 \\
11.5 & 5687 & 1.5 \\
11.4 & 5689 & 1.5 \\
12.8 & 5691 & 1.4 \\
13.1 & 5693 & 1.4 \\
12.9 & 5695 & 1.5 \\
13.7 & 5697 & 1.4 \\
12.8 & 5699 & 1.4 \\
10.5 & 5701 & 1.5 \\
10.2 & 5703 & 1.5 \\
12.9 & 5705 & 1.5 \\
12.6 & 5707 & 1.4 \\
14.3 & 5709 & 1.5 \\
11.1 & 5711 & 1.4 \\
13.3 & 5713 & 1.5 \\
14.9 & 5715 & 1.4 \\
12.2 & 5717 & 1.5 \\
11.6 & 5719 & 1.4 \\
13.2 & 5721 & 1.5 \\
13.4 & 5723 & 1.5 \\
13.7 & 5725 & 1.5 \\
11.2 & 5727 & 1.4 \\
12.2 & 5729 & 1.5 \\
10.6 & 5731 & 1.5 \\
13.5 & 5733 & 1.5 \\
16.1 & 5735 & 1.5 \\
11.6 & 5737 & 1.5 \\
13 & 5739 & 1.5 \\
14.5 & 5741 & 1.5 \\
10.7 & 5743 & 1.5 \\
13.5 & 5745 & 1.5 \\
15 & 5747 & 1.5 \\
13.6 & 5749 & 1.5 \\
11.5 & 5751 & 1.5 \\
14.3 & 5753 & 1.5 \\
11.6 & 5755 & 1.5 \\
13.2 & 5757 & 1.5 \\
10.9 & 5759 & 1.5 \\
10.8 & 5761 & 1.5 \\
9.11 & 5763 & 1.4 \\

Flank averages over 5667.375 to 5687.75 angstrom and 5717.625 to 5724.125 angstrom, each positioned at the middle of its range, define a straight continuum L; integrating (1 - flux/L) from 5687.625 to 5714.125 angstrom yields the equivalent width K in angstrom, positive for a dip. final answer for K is 1.1 angstrom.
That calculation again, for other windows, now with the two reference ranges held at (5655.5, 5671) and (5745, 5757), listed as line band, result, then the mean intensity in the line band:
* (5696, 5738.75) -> 1.3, 12.7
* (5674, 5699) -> 0.0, 12.9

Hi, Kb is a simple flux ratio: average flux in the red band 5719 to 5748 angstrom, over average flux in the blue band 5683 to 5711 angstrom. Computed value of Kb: 1.03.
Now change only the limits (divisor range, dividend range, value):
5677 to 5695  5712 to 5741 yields 1.03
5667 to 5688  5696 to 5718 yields 0.96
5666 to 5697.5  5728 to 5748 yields 1.01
